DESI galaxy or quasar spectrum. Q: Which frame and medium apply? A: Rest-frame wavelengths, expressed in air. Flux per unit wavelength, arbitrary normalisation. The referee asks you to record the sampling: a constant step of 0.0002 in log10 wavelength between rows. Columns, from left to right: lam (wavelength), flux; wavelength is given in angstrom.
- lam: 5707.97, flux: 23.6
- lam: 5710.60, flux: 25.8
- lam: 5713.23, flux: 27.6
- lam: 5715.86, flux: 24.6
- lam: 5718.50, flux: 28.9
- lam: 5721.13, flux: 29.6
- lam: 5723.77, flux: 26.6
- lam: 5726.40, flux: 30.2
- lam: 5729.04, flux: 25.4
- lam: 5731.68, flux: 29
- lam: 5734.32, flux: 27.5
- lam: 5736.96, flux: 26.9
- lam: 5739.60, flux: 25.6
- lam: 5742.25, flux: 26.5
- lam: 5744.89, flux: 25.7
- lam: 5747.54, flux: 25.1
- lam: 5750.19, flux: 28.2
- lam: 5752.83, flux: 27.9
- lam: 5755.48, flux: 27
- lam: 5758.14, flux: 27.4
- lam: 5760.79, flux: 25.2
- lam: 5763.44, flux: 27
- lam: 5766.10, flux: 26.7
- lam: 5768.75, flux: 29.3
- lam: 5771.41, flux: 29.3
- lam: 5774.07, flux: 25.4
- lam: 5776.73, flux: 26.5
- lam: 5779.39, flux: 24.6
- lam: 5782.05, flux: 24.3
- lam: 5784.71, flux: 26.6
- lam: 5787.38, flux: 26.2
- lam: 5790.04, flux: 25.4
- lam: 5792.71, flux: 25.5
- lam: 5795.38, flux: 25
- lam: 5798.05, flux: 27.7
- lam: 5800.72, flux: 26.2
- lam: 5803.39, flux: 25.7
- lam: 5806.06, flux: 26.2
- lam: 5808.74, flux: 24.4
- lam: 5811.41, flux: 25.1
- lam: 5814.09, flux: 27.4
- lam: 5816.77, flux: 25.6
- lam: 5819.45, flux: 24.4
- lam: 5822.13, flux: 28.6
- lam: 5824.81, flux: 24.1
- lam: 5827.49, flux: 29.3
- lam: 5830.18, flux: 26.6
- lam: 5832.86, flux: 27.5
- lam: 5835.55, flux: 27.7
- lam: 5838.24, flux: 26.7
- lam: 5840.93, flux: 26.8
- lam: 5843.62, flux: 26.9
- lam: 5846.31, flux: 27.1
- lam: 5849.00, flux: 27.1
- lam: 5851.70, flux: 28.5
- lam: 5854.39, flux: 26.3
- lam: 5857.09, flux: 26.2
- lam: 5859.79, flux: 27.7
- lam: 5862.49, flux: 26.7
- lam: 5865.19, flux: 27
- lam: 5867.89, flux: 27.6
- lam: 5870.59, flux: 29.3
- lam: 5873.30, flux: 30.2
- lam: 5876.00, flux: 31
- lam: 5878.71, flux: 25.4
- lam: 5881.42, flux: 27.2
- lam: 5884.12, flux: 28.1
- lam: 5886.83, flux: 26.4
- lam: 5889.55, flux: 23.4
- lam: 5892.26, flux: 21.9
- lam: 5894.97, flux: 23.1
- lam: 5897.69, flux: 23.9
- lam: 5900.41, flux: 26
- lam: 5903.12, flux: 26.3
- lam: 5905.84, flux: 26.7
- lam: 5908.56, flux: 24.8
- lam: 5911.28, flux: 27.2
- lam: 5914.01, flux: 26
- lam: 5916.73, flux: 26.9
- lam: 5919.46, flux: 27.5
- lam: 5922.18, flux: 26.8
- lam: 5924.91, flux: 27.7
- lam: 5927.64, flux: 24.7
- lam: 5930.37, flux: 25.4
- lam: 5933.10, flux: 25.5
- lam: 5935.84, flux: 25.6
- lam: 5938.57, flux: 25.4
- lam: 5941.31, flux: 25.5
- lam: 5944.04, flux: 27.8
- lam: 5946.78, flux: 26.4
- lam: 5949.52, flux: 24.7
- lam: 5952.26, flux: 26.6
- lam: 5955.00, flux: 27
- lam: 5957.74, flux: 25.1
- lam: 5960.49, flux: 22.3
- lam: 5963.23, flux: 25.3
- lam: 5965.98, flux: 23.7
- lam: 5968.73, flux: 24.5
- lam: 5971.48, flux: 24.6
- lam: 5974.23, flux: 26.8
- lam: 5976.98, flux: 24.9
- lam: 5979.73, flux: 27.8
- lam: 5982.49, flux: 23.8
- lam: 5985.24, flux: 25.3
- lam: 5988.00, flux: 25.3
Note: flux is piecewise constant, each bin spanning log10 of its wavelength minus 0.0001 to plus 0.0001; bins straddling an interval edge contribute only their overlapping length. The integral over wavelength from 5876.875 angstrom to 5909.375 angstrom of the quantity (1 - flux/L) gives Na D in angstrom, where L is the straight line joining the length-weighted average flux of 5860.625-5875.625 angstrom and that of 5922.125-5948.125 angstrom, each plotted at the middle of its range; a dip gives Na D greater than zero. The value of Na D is 2.5 angstrom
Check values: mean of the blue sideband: 28.3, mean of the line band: 25.4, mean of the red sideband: 26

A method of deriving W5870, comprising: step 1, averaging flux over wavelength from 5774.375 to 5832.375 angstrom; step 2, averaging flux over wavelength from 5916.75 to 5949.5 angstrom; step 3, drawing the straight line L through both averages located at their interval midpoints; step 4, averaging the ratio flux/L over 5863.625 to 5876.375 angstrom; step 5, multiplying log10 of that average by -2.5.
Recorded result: -0.11 mag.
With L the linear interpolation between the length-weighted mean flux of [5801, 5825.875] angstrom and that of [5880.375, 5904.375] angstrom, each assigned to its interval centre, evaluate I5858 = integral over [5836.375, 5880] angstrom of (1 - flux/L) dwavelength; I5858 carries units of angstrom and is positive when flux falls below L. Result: -3.68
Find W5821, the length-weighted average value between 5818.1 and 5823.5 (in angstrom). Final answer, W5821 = 26.5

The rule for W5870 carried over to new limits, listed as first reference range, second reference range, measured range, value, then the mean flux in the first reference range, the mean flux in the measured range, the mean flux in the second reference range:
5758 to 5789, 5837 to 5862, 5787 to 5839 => 0.02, 26.5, 26.3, 27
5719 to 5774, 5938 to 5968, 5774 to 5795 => 0.06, 27.3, 25.5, 25.4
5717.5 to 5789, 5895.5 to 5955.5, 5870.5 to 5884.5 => -0.09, 27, 28.5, 26.1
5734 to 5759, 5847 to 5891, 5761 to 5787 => 0.01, 26.7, 26.6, 27.4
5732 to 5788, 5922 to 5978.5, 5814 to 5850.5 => -0.02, 26.7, 26.8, 25.5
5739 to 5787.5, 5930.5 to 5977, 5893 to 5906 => 0.04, 26.6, 24.9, 25.4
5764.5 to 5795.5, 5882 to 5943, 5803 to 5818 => 0.02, 26.3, 25.7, 25.7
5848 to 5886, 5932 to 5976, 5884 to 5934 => 0.04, 27.7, 25.6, 25.4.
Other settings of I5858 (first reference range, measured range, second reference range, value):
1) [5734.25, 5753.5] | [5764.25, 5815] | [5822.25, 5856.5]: 1.2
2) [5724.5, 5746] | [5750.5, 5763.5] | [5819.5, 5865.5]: 0.0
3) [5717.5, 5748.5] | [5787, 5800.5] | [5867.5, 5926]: 0.5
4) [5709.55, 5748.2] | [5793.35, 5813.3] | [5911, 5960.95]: 0.7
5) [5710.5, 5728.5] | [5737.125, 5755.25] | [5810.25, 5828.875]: 0.5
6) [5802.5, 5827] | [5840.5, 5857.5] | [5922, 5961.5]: -0.8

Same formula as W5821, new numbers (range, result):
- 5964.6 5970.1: 24.1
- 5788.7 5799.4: 25.9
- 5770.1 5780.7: 26.4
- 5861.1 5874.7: 28.2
